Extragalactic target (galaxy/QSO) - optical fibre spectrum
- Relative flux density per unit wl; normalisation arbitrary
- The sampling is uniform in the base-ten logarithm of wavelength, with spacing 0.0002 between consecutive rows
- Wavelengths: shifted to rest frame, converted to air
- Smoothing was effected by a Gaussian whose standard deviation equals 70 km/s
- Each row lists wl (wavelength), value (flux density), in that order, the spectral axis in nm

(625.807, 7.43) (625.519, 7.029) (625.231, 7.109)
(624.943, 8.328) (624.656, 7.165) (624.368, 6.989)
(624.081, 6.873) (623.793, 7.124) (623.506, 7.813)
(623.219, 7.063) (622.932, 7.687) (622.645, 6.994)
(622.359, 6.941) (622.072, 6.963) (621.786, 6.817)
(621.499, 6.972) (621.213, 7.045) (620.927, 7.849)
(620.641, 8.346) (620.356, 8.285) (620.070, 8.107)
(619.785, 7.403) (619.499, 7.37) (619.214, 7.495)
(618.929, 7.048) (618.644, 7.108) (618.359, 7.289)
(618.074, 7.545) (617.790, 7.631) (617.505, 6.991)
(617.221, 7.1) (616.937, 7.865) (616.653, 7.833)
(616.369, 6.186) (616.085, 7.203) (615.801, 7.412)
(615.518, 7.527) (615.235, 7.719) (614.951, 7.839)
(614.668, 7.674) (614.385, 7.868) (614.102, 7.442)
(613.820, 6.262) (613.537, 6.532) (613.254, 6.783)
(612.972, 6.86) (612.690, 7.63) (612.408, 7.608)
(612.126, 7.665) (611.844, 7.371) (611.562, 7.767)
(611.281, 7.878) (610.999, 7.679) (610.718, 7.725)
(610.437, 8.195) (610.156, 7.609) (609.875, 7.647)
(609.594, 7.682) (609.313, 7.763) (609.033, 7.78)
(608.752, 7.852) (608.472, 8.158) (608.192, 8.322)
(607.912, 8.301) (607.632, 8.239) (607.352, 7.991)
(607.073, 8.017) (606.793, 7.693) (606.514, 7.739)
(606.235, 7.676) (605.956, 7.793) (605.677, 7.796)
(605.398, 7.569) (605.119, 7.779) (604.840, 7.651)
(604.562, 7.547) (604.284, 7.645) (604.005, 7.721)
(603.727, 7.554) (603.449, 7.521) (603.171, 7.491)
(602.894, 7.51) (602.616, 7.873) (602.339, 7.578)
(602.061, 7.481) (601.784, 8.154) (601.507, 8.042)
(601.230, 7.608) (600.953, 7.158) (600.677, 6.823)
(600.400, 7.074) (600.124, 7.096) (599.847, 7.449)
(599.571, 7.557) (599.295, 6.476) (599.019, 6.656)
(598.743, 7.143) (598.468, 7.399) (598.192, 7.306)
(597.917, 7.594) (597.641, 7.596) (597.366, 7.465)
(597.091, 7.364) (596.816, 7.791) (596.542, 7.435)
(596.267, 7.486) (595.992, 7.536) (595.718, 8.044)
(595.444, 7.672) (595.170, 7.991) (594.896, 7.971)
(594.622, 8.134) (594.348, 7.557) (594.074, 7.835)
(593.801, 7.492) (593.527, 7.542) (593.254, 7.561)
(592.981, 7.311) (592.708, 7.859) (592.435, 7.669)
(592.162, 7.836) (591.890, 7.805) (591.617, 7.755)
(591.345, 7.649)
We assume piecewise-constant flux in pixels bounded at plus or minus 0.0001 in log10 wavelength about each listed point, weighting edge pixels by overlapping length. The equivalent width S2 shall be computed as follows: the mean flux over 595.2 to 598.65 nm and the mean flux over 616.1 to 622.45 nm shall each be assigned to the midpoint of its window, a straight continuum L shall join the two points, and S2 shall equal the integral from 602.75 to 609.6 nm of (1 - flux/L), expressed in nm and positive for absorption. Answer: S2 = -0.282 nm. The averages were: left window 7.57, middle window 7.79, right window 7.37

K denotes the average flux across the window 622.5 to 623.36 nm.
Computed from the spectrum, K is 7.25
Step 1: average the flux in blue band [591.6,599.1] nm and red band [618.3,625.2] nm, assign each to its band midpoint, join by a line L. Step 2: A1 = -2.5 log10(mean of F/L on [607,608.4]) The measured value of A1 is -0.10 mag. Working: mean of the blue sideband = 7.6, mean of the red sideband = 7.37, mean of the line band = 8.18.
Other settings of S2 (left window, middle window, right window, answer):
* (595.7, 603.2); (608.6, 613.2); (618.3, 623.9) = -0.15 nm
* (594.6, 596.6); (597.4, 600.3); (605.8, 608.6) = 0.22 nm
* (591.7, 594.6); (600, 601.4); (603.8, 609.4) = 0.11 nm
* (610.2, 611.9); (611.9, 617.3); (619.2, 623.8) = 0.24 nm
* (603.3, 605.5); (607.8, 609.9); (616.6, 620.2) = -0.11 nm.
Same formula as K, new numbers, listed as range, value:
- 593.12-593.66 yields 7.56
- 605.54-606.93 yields 7.74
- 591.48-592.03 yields 7.79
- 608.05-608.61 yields 8.24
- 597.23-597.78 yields 7.52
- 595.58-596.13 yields 7.79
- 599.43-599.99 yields 7.49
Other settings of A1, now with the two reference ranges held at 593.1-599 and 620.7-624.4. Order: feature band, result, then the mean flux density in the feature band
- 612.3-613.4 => 0.02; 7.21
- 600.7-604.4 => -0.02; 7.62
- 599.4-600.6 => 0.04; 7.24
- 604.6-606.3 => -0.04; 7.7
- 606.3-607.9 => -0.07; 7.96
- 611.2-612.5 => -0.04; 7.65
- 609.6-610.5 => -0.05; 7.76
